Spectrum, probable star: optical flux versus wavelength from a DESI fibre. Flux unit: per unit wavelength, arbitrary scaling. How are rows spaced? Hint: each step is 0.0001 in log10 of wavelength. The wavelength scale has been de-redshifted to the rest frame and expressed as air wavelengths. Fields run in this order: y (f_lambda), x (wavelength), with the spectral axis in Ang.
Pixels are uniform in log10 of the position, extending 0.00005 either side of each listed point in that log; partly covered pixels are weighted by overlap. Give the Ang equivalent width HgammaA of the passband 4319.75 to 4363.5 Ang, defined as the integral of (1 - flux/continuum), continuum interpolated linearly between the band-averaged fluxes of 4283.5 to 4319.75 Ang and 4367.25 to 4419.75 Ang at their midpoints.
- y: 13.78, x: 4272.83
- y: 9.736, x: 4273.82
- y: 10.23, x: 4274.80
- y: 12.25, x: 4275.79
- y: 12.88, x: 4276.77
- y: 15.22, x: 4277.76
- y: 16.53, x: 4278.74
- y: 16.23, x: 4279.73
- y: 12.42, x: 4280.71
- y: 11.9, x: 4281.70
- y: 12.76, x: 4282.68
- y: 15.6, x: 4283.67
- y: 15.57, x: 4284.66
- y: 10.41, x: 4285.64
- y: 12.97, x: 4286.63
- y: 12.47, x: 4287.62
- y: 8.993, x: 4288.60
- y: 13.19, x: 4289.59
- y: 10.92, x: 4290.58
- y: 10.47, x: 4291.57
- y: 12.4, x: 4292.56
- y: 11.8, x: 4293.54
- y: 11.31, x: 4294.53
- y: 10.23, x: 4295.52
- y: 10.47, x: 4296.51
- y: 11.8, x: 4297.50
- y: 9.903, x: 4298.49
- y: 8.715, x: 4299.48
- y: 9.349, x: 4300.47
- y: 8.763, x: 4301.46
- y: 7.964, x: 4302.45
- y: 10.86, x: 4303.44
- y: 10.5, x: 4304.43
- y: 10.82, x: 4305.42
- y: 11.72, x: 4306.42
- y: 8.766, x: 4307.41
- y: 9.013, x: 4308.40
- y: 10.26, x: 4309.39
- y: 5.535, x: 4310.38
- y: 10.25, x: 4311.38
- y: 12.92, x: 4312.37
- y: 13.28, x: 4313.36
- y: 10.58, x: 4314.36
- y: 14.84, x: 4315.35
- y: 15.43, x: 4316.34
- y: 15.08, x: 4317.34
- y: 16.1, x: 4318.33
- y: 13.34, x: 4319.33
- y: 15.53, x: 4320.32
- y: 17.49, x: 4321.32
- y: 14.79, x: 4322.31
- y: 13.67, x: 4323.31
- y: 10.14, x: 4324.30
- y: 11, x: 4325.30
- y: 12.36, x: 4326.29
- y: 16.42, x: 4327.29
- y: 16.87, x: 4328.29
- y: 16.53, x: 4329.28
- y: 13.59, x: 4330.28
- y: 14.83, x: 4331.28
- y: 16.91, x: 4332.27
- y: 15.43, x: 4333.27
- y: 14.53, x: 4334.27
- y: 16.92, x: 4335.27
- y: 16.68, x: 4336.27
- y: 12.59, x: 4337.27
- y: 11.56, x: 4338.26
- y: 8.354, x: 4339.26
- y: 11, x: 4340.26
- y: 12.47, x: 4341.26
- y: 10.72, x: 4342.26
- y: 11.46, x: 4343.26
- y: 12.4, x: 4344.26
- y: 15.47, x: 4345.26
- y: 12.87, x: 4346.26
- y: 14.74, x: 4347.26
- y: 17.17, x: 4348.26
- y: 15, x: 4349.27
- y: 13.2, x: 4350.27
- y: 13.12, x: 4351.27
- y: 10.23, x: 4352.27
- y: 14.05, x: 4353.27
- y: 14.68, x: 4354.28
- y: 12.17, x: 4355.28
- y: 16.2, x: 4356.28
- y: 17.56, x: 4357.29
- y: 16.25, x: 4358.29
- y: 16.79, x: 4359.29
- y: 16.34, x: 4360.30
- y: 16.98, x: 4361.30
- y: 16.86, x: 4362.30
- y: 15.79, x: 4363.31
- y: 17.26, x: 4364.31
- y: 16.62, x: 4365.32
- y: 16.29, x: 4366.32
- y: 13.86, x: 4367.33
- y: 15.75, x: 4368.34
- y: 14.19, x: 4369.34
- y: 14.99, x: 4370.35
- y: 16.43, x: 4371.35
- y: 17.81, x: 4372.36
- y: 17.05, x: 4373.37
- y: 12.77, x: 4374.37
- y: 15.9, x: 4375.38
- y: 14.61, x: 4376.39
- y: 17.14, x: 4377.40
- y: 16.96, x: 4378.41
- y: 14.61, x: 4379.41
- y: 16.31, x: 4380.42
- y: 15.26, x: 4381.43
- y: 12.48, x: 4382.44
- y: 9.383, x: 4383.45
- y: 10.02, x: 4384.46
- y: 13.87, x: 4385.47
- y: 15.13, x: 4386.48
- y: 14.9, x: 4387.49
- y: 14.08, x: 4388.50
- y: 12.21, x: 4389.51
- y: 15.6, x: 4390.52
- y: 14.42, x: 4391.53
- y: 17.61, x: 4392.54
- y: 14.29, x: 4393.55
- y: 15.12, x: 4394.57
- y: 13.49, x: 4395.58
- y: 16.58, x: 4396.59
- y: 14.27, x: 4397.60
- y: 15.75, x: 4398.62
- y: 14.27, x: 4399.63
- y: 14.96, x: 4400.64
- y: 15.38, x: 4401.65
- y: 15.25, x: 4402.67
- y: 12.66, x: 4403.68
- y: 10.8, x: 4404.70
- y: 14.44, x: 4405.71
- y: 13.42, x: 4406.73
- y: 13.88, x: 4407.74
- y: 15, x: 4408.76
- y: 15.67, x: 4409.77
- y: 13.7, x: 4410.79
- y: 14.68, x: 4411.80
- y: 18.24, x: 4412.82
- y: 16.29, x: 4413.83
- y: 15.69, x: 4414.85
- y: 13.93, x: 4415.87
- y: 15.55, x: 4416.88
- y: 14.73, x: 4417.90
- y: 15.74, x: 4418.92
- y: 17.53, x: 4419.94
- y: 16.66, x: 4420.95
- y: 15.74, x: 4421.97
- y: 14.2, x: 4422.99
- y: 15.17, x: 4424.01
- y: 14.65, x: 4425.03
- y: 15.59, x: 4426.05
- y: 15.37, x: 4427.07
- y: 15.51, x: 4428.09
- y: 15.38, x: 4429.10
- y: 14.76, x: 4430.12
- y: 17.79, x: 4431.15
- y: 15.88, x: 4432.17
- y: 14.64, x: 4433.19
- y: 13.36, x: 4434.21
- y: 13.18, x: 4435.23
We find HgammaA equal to -4.93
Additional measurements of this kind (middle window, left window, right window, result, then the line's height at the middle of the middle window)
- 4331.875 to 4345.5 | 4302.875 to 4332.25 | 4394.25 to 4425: 0.1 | 13.4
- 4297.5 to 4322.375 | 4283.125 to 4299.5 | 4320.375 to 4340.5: 2.5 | 12.9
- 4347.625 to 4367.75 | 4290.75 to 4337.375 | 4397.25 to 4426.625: -2.5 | 13.6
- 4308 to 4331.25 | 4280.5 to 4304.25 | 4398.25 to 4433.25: -2.2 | 12.1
